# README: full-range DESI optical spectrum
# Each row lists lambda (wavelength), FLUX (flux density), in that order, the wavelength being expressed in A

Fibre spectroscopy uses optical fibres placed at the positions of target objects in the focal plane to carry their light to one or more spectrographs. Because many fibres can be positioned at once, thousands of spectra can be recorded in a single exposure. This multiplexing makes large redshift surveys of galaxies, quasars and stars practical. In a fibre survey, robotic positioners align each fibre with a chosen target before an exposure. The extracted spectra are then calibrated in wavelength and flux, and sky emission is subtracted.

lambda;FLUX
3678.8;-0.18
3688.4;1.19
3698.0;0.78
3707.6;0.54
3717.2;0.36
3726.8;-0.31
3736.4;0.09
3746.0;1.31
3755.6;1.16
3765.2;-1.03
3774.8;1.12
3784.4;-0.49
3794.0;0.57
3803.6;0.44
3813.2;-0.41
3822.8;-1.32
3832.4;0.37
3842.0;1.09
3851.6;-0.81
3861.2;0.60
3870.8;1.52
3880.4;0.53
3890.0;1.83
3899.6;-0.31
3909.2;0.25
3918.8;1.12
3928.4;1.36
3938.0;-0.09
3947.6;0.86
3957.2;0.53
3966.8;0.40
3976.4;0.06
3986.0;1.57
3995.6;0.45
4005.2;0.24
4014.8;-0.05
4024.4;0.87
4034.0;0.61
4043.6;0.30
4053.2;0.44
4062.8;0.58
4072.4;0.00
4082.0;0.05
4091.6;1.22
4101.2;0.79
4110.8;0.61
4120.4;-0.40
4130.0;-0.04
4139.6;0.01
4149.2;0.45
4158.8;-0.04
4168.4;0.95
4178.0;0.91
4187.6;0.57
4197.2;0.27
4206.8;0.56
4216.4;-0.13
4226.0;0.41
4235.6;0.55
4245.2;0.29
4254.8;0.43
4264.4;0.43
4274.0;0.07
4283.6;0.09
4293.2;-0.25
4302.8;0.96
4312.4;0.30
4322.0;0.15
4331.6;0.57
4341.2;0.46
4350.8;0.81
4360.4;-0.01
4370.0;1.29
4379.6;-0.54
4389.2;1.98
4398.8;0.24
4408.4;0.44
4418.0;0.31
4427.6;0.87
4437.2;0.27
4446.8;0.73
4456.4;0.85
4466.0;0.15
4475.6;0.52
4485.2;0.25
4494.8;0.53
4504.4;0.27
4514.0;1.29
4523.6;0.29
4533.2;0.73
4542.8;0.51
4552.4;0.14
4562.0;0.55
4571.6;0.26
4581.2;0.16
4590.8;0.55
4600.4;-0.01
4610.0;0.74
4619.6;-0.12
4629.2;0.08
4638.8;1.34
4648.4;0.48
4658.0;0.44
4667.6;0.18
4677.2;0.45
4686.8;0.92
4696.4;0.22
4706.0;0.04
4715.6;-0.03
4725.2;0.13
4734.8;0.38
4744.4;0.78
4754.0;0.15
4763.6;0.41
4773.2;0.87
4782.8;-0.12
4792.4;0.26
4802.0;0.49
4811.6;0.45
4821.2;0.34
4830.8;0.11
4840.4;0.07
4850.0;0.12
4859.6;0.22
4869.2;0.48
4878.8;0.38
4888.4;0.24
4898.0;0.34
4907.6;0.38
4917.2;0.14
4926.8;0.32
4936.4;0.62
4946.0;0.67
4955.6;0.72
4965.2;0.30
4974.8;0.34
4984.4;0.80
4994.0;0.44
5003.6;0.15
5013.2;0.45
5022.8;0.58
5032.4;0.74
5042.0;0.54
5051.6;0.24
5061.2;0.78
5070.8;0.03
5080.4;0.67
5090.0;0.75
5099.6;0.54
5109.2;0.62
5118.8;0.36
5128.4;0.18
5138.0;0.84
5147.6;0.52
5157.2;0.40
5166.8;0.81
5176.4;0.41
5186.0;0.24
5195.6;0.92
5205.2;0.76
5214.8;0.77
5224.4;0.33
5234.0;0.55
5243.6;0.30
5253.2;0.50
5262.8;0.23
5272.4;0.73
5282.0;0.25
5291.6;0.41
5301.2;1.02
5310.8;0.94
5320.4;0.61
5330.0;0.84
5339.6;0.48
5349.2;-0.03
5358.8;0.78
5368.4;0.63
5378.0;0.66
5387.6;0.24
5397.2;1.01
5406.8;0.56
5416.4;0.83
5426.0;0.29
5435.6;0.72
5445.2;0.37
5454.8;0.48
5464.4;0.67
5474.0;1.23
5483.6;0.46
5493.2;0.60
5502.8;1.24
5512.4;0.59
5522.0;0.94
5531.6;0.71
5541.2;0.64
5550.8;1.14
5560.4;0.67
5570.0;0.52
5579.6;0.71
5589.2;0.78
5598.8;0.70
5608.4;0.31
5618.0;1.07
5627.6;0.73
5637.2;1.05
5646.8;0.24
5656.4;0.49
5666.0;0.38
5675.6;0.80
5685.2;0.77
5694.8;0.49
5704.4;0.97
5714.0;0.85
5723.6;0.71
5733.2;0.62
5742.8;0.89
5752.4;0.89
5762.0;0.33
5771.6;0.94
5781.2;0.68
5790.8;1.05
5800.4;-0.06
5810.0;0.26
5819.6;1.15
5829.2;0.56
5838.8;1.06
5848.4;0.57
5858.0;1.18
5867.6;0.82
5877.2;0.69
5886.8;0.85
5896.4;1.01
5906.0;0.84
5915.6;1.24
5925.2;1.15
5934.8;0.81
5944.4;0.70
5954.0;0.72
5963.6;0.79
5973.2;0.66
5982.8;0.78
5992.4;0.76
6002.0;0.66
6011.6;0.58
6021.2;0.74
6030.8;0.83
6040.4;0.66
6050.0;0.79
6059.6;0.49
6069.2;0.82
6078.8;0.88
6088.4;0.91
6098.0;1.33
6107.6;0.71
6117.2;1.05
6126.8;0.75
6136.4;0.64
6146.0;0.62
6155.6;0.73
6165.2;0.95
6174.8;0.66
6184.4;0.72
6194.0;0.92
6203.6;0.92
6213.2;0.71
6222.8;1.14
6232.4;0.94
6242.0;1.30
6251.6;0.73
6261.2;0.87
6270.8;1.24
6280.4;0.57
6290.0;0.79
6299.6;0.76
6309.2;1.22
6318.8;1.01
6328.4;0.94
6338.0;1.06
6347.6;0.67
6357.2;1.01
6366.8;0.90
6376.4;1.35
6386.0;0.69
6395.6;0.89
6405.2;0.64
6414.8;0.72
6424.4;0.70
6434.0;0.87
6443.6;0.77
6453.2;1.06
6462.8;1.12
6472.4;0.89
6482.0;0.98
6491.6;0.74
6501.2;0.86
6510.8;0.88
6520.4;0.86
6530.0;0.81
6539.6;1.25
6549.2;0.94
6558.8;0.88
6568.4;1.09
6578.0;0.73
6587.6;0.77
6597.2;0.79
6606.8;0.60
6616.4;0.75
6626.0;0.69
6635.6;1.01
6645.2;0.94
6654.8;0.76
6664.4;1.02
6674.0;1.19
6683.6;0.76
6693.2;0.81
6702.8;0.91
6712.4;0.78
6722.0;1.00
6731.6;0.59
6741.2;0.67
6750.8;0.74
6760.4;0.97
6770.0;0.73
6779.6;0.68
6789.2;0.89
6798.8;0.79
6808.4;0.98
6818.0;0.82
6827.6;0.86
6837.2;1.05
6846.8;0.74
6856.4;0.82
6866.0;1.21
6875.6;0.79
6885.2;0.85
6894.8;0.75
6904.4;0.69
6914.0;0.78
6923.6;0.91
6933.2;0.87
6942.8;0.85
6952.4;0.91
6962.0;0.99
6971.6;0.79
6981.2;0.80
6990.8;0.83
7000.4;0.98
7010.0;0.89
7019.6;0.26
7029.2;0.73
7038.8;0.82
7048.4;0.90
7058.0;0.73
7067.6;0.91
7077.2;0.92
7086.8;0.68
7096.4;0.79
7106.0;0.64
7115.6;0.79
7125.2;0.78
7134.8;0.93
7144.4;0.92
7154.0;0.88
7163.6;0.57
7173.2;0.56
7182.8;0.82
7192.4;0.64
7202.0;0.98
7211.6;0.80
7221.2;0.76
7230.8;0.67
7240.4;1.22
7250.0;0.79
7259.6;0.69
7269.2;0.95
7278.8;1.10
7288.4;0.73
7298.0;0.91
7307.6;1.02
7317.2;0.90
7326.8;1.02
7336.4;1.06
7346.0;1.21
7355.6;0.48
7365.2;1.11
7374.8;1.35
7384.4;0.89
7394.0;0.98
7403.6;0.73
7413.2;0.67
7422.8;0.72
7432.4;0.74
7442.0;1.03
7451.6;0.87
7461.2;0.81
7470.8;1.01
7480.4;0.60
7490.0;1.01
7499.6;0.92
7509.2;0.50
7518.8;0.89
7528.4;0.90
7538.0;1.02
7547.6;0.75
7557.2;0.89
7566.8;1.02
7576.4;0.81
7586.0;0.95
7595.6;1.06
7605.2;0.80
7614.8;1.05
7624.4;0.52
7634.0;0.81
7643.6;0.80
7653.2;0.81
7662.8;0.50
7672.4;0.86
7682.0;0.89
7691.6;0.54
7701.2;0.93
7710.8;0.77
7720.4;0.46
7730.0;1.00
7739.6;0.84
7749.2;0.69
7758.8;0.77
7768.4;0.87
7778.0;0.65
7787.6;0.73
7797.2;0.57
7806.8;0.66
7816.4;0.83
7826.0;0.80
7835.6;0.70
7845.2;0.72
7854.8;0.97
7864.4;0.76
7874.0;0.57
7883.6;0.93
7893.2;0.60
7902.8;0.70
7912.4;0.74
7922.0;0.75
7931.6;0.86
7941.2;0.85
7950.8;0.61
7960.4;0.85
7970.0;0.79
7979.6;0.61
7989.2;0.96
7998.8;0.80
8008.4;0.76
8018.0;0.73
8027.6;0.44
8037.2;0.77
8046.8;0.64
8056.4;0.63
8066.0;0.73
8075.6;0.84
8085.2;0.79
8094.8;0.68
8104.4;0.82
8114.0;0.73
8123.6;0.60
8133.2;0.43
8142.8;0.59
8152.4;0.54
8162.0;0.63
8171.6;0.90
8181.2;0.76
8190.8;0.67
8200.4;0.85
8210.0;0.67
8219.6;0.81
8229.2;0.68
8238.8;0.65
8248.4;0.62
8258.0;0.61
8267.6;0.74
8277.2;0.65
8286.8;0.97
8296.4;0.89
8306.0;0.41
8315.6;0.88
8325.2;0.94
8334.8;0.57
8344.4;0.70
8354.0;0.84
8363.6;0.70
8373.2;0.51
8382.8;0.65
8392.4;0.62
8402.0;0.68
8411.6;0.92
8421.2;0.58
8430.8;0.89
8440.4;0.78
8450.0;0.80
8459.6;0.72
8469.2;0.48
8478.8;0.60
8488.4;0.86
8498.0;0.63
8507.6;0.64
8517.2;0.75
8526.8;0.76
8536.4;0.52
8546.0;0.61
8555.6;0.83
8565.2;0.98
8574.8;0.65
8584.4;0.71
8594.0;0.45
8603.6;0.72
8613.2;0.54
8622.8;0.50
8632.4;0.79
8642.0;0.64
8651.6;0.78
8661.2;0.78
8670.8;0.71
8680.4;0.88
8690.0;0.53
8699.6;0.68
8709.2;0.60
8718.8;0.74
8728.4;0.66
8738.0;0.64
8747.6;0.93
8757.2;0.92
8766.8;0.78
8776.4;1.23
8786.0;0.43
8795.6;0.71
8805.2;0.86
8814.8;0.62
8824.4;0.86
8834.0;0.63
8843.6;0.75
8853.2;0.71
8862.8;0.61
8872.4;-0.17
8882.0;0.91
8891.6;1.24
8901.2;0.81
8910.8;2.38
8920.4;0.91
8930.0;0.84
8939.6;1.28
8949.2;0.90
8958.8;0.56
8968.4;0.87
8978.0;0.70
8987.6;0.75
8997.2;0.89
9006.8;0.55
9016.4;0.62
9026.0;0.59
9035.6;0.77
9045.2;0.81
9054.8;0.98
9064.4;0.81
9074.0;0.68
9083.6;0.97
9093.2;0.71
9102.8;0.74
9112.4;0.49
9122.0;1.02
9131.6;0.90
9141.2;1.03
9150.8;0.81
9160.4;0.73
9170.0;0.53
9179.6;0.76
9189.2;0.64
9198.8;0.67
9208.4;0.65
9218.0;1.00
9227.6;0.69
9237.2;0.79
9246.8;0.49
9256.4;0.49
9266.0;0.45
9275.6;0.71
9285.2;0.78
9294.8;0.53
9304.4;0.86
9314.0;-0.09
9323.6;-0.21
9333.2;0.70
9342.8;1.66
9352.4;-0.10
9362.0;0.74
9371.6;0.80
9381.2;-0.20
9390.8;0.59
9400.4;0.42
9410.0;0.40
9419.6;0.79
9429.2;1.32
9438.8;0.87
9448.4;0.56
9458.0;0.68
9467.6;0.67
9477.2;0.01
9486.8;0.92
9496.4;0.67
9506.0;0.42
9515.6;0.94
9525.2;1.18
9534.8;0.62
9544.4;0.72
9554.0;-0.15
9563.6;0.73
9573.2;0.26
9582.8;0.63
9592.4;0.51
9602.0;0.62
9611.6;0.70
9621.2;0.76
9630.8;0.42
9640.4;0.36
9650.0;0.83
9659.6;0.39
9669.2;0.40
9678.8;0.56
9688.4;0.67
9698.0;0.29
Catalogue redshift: 0.358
